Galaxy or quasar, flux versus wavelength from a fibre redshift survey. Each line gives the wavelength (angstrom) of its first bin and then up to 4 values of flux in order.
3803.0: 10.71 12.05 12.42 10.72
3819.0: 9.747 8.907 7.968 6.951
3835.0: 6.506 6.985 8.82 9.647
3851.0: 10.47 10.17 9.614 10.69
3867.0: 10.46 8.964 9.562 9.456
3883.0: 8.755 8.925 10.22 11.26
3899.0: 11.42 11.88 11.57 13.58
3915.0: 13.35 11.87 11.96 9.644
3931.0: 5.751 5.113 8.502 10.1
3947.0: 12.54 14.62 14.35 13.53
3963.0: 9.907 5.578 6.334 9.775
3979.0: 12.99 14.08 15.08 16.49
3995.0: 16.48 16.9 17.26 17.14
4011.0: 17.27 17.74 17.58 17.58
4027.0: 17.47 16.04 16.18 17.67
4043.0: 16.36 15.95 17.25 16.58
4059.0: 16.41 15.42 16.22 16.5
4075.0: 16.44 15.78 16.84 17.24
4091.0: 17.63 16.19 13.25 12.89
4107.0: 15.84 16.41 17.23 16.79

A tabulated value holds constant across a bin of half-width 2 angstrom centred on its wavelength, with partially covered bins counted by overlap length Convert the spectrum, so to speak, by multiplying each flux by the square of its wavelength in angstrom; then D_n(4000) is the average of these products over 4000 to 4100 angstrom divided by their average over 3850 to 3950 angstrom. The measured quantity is 1.75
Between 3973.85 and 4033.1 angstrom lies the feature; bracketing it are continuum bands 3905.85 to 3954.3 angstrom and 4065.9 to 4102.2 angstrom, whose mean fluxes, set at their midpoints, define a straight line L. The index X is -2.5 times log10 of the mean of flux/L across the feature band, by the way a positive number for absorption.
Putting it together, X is -0.20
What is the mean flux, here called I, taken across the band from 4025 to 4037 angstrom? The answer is 16.6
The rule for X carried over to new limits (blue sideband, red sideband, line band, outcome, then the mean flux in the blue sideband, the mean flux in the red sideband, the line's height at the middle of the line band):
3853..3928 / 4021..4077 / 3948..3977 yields 0.240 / 10.7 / 16.6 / 13.4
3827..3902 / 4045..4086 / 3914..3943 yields 0.226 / 9.38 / 16.4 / 11.6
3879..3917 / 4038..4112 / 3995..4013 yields -0.206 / 11.1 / 16.1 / 14.1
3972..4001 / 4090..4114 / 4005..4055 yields -0.160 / 14.3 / 15.4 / 14.7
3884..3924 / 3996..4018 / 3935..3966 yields 0.244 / 11.5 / 17.2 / 14.1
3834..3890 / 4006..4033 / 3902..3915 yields -0.079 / 9.28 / 17.3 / 11.6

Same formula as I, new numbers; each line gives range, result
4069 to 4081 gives 16.2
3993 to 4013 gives 17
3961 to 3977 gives 7.9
